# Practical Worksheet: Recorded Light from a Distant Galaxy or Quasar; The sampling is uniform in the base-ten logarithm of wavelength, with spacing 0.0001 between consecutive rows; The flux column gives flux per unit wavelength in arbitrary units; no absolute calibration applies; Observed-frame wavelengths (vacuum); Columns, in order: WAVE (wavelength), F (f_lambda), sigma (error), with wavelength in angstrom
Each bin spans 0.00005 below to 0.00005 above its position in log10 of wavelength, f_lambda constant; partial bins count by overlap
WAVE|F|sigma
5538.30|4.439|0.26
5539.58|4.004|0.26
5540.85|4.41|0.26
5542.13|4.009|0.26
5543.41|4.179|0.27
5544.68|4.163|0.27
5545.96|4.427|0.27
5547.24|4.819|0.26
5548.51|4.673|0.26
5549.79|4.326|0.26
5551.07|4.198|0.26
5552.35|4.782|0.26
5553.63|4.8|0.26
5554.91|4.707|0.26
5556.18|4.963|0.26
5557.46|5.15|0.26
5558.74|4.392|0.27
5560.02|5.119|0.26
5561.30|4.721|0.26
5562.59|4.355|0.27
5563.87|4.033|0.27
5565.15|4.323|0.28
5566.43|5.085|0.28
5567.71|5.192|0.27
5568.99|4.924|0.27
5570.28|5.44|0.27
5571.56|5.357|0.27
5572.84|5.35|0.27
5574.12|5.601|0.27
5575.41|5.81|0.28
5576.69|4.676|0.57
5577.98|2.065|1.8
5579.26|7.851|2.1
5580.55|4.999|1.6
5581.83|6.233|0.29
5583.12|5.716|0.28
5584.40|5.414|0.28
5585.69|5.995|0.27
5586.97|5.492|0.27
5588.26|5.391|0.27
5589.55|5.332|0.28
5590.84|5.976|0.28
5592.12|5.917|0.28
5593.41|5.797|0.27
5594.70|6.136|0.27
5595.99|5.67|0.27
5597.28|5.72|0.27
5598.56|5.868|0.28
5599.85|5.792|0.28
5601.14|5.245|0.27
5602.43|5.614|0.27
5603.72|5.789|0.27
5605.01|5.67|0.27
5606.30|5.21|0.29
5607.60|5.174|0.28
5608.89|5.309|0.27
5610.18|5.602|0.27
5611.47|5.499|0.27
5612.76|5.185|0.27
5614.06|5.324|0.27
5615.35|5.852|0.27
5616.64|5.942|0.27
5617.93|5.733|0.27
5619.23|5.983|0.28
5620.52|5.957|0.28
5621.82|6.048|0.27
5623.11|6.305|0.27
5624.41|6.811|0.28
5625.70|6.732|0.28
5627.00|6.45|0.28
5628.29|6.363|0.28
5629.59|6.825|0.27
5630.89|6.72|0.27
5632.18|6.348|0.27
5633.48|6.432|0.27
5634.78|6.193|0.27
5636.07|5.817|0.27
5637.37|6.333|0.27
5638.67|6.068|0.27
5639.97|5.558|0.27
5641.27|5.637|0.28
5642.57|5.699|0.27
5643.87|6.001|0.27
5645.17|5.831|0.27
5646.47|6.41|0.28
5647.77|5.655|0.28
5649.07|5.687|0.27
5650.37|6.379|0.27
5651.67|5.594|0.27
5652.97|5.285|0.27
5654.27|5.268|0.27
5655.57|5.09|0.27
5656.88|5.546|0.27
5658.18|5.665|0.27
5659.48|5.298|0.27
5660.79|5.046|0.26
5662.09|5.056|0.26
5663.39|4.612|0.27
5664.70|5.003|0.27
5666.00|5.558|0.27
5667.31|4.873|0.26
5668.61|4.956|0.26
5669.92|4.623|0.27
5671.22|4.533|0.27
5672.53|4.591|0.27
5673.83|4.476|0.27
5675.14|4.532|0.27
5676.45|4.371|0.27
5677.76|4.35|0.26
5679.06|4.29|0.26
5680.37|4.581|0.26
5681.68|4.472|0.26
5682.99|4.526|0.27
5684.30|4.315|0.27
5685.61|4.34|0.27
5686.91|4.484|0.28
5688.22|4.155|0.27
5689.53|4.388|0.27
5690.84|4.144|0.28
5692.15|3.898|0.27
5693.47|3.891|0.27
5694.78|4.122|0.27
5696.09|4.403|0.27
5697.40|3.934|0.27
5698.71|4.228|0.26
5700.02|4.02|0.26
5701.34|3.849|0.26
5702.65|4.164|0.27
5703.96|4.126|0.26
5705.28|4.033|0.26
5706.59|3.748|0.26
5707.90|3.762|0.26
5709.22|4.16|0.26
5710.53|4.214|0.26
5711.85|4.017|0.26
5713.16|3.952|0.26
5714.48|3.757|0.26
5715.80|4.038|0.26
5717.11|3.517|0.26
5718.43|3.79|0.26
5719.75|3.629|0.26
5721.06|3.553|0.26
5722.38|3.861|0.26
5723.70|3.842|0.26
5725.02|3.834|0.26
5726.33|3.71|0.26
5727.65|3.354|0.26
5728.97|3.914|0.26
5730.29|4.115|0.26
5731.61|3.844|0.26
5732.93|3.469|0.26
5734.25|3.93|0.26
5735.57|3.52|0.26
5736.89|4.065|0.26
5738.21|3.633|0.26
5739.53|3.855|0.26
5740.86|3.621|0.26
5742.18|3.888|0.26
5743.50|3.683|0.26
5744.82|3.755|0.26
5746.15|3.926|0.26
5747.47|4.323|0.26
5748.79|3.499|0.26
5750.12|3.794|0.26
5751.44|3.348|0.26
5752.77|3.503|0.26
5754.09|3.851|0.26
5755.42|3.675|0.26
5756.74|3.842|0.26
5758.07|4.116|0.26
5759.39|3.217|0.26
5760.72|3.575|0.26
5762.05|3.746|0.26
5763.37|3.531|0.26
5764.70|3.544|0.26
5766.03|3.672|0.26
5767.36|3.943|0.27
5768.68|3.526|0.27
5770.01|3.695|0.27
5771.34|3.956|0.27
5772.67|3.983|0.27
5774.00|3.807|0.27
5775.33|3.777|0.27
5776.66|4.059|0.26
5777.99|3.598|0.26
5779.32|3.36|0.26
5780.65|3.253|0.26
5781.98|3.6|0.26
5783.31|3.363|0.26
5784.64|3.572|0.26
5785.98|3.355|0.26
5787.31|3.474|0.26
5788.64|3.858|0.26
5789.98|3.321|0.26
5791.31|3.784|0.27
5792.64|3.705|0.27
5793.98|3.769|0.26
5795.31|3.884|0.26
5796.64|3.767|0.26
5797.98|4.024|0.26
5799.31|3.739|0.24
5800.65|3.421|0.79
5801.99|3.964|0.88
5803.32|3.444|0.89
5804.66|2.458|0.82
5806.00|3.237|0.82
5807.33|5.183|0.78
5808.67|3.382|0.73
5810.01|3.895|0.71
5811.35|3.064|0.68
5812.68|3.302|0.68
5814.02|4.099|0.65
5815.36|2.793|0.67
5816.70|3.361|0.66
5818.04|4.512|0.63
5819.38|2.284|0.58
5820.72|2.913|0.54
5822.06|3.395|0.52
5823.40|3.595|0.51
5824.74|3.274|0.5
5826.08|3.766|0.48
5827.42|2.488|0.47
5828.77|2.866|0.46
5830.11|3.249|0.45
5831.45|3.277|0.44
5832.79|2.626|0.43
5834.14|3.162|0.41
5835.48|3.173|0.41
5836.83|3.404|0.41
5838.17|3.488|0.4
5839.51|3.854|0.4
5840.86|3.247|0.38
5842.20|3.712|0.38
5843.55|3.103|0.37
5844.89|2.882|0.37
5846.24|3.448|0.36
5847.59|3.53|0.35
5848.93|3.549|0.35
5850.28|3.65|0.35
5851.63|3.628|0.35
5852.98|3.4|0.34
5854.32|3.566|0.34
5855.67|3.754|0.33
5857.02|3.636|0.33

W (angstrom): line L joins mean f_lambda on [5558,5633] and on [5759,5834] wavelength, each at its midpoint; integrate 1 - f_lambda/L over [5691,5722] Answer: 3.4 angstrom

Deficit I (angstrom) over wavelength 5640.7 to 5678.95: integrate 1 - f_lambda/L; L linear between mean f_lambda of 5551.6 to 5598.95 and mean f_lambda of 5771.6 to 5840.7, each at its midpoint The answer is -4.99 angstrom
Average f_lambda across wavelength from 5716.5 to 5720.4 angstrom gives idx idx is 3.64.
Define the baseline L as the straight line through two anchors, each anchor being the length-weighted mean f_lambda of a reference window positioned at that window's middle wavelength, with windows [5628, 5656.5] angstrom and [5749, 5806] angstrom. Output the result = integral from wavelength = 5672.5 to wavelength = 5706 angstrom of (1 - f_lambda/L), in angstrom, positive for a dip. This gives 5.8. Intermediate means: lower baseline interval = 5.95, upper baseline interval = 3.63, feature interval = 4.25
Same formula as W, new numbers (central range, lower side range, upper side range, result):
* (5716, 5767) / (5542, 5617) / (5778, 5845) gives 3.1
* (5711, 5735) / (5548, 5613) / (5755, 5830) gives 1.9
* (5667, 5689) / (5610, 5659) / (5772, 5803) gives 3.4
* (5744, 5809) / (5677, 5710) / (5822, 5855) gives 0.2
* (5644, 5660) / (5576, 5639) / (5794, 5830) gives -1.1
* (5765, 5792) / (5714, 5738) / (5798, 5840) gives -0.7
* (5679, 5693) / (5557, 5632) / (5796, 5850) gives 1.1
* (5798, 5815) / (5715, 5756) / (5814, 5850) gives -0.9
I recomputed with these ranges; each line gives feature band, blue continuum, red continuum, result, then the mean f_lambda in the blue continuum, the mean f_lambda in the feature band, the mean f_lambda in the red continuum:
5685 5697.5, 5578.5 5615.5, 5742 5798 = 1.1 angstrom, 5.67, 4.19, 3.69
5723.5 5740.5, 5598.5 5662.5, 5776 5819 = 2.7 angstrom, 5.82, 3.77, 3.6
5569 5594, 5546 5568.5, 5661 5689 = -4.4 angstrom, 4.68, 5.48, 4.61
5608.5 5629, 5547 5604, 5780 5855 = -4.4 angstrom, 5.22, 5.95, 3.45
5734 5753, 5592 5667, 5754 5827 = 2.1 angstrom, 5.78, 3.76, 3.6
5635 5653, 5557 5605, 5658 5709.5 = -4.1 angstrom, 5.34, 5.88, 4.43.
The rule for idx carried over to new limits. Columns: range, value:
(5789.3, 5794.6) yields 3.64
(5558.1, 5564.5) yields 4.52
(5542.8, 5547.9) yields 4.41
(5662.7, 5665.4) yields 4.83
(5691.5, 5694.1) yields 3.88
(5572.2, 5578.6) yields 4.71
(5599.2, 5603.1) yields 5.55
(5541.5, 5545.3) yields 4.12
